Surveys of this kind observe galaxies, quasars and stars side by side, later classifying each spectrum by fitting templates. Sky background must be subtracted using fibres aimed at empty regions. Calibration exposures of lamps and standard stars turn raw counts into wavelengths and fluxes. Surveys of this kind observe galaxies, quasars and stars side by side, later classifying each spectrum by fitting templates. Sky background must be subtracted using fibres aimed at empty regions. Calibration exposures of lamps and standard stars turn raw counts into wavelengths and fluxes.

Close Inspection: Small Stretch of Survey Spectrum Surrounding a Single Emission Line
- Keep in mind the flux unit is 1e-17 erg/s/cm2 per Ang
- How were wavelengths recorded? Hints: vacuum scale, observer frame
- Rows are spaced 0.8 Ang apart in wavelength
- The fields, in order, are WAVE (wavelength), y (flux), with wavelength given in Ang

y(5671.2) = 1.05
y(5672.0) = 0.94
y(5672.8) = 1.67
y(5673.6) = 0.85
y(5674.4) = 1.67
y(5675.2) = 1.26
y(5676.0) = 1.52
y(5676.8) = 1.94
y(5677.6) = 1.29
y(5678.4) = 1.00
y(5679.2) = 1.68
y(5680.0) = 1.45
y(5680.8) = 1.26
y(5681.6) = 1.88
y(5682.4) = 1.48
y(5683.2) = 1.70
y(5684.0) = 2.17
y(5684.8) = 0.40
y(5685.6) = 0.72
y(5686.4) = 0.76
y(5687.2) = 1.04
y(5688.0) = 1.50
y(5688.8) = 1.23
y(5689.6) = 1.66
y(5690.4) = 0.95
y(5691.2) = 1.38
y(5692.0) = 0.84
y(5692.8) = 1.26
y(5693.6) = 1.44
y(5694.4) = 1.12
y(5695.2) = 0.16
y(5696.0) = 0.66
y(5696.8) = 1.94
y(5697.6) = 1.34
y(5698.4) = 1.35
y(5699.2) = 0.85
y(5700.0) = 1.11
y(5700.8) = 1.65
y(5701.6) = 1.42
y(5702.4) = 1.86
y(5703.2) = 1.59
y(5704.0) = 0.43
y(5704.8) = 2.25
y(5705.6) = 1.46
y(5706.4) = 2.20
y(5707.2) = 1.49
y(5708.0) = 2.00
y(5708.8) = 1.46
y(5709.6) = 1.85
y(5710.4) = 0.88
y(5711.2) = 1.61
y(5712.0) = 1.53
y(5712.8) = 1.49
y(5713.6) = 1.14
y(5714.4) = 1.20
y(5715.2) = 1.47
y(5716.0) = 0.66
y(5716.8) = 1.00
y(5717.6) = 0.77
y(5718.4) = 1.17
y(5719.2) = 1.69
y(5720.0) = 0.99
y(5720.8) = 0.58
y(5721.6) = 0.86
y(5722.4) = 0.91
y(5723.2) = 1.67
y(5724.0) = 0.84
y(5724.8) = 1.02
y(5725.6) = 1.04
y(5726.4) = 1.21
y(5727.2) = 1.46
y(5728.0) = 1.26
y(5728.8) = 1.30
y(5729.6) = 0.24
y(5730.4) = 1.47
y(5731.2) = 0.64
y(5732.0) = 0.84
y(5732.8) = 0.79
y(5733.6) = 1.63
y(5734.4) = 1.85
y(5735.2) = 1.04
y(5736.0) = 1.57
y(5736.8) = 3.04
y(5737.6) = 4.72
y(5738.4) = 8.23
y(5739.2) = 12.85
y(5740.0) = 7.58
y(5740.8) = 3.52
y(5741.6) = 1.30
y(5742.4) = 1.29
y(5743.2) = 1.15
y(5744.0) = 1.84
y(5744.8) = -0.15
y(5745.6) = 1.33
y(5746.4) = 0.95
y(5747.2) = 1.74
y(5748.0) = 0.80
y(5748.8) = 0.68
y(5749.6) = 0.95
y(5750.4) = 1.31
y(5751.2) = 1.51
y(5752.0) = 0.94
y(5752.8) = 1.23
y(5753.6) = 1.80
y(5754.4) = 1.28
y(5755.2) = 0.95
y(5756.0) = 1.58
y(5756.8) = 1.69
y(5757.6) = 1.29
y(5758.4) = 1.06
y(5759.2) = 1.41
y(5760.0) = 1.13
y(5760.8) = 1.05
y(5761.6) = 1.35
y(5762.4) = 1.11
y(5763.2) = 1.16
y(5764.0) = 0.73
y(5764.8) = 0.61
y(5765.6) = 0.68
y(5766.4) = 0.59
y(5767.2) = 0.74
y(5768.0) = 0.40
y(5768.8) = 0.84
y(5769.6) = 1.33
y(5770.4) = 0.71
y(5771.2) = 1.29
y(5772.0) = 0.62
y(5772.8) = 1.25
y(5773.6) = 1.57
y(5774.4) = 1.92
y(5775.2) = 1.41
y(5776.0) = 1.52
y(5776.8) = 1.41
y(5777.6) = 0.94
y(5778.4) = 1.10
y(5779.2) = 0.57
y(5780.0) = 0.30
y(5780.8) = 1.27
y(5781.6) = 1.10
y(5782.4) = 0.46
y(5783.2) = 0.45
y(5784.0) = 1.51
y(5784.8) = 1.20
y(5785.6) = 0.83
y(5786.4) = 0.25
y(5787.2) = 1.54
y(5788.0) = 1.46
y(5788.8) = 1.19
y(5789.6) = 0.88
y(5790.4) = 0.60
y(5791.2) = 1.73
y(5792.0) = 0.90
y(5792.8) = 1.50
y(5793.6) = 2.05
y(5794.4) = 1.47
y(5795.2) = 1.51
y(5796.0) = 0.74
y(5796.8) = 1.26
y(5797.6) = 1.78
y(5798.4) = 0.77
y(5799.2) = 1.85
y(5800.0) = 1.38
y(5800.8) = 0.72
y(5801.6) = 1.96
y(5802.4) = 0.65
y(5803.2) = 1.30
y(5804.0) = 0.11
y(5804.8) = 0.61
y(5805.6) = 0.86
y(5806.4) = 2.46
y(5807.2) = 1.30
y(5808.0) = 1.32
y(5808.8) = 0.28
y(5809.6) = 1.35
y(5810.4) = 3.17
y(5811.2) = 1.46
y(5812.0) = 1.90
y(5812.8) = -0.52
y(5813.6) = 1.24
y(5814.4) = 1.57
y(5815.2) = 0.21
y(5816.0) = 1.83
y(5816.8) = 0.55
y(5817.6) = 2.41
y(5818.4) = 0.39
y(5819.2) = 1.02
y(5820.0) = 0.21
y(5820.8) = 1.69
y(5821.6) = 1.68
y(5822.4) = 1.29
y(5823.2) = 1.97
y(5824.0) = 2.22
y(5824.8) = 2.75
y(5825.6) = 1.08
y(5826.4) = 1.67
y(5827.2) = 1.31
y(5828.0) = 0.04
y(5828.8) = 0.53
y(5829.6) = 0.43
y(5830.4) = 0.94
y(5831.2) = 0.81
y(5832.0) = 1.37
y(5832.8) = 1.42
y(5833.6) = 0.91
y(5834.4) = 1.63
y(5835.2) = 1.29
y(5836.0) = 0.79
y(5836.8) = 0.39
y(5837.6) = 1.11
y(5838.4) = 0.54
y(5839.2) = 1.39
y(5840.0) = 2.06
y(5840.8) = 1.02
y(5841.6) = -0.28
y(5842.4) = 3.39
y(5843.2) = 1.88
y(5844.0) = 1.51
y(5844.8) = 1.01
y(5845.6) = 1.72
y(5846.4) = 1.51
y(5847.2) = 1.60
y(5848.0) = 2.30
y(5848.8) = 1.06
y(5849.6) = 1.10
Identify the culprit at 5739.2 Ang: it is H-beta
